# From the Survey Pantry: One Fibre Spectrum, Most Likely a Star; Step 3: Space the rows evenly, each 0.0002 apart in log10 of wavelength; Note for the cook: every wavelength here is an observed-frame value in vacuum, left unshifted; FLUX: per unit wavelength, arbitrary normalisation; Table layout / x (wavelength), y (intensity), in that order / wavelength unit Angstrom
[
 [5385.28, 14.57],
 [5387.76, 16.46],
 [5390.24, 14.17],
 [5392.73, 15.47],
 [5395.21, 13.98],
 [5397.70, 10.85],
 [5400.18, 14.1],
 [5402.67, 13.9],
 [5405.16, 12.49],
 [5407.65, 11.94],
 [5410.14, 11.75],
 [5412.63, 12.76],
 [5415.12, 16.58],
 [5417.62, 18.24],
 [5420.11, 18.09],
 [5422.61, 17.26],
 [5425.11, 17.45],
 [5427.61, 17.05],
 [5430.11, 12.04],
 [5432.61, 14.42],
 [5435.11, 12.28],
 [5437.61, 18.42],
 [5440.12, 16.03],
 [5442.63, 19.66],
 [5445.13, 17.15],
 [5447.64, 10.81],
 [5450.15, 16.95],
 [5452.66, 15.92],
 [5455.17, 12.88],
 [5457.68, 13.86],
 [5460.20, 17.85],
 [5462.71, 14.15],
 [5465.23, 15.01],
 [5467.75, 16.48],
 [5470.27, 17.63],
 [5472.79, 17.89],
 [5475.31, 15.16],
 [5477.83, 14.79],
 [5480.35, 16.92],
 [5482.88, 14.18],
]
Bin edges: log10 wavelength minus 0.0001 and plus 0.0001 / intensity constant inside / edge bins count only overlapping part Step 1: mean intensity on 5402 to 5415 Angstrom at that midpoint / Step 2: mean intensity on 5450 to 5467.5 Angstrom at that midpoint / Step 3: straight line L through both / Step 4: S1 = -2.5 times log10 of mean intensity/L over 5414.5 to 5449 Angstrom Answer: -0.16 mag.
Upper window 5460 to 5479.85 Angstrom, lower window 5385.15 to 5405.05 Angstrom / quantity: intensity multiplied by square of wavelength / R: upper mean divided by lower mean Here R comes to 1.17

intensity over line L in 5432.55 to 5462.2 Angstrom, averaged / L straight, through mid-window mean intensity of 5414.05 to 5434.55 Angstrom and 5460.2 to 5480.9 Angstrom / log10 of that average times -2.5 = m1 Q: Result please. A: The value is 0.04 mag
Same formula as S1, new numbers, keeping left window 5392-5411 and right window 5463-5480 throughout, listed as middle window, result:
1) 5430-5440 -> -0.02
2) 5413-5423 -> -0.24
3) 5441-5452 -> -0.08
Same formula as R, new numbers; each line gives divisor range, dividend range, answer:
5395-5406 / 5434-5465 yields 1.21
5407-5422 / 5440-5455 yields 1.06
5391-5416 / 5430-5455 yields 1.17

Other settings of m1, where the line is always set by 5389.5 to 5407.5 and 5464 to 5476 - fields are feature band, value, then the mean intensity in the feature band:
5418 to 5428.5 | -0.21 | 17.5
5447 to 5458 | 0.11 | 14.3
